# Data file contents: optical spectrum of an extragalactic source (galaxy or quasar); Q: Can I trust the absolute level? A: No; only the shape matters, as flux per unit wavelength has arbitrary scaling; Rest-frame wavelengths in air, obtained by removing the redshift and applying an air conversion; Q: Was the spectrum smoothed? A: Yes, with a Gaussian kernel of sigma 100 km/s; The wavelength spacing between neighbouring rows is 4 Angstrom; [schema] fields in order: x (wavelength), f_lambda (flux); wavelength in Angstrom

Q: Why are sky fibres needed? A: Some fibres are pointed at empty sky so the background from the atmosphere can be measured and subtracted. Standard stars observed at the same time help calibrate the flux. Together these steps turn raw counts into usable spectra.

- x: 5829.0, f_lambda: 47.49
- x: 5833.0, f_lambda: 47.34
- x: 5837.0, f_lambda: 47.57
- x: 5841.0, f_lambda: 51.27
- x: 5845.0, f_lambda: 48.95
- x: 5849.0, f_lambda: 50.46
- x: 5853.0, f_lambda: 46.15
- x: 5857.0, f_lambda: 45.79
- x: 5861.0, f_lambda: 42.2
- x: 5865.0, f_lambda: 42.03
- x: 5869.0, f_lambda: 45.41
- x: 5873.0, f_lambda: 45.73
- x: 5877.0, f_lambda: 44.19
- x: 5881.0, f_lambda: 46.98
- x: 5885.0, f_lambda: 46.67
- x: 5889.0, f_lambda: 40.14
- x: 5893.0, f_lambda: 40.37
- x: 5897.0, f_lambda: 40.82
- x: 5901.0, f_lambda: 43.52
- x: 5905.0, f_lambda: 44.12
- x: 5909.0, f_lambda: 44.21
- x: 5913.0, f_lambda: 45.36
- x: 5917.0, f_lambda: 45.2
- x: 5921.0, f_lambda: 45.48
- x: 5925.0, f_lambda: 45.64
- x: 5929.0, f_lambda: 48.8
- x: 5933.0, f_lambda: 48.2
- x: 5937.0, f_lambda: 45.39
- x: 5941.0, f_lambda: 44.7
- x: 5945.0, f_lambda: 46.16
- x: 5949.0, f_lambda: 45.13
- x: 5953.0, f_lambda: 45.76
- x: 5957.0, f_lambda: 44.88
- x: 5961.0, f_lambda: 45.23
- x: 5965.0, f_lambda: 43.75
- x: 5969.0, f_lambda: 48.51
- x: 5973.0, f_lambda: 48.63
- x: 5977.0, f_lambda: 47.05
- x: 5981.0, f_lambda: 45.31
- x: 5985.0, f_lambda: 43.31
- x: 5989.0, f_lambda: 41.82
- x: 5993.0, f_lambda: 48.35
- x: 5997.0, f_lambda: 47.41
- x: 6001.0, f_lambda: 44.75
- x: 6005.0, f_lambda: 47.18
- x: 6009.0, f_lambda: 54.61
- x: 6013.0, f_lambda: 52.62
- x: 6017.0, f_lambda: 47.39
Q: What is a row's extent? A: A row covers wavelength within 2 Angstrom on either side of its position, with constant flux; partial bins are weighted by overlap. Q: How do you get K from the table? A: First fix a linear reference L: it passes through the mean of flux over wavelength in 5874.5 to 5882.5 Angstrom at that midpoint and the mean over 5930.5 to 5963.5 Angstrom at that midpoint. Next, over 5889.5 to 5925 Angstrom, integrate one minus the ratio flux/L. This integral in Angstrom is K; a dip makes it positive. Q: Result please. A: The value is 1.5 Angstrom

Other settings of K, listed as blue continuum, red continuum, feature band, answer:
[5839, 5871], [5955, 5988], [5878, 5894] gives 0.88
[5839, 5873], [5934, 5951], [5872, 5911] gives 2.09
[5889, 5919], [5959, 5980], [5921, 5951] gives -0.95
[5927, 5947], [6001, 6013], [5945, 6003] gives 3.31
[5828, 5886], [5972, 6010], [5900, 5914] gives 0.68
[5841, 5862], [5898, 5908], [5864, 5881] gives 0.37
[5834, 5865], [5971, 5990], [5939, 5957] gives 0.18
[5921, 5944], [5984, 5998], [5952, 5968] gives 0.27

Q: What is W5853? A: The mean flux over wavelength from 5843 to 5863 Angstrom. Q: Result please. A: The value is 46.7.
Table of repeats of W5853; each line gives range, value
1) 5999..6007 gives 46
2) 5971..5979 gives 47.8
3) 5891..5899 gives 40.6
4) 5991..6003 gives 46.8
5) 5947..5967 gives 45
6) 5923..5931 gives 47.2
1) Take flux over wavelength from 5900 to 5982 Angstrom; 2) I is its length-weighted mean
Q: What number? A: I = 45.8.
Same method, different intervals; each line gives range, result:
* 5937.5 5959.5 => 45.3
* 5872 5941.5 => 44.7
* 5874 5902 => 43.3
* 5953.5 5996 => 45.7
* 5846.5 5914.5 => 44.4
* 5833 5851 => 49.3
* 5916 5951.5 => 46.1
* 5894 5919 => 43.7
